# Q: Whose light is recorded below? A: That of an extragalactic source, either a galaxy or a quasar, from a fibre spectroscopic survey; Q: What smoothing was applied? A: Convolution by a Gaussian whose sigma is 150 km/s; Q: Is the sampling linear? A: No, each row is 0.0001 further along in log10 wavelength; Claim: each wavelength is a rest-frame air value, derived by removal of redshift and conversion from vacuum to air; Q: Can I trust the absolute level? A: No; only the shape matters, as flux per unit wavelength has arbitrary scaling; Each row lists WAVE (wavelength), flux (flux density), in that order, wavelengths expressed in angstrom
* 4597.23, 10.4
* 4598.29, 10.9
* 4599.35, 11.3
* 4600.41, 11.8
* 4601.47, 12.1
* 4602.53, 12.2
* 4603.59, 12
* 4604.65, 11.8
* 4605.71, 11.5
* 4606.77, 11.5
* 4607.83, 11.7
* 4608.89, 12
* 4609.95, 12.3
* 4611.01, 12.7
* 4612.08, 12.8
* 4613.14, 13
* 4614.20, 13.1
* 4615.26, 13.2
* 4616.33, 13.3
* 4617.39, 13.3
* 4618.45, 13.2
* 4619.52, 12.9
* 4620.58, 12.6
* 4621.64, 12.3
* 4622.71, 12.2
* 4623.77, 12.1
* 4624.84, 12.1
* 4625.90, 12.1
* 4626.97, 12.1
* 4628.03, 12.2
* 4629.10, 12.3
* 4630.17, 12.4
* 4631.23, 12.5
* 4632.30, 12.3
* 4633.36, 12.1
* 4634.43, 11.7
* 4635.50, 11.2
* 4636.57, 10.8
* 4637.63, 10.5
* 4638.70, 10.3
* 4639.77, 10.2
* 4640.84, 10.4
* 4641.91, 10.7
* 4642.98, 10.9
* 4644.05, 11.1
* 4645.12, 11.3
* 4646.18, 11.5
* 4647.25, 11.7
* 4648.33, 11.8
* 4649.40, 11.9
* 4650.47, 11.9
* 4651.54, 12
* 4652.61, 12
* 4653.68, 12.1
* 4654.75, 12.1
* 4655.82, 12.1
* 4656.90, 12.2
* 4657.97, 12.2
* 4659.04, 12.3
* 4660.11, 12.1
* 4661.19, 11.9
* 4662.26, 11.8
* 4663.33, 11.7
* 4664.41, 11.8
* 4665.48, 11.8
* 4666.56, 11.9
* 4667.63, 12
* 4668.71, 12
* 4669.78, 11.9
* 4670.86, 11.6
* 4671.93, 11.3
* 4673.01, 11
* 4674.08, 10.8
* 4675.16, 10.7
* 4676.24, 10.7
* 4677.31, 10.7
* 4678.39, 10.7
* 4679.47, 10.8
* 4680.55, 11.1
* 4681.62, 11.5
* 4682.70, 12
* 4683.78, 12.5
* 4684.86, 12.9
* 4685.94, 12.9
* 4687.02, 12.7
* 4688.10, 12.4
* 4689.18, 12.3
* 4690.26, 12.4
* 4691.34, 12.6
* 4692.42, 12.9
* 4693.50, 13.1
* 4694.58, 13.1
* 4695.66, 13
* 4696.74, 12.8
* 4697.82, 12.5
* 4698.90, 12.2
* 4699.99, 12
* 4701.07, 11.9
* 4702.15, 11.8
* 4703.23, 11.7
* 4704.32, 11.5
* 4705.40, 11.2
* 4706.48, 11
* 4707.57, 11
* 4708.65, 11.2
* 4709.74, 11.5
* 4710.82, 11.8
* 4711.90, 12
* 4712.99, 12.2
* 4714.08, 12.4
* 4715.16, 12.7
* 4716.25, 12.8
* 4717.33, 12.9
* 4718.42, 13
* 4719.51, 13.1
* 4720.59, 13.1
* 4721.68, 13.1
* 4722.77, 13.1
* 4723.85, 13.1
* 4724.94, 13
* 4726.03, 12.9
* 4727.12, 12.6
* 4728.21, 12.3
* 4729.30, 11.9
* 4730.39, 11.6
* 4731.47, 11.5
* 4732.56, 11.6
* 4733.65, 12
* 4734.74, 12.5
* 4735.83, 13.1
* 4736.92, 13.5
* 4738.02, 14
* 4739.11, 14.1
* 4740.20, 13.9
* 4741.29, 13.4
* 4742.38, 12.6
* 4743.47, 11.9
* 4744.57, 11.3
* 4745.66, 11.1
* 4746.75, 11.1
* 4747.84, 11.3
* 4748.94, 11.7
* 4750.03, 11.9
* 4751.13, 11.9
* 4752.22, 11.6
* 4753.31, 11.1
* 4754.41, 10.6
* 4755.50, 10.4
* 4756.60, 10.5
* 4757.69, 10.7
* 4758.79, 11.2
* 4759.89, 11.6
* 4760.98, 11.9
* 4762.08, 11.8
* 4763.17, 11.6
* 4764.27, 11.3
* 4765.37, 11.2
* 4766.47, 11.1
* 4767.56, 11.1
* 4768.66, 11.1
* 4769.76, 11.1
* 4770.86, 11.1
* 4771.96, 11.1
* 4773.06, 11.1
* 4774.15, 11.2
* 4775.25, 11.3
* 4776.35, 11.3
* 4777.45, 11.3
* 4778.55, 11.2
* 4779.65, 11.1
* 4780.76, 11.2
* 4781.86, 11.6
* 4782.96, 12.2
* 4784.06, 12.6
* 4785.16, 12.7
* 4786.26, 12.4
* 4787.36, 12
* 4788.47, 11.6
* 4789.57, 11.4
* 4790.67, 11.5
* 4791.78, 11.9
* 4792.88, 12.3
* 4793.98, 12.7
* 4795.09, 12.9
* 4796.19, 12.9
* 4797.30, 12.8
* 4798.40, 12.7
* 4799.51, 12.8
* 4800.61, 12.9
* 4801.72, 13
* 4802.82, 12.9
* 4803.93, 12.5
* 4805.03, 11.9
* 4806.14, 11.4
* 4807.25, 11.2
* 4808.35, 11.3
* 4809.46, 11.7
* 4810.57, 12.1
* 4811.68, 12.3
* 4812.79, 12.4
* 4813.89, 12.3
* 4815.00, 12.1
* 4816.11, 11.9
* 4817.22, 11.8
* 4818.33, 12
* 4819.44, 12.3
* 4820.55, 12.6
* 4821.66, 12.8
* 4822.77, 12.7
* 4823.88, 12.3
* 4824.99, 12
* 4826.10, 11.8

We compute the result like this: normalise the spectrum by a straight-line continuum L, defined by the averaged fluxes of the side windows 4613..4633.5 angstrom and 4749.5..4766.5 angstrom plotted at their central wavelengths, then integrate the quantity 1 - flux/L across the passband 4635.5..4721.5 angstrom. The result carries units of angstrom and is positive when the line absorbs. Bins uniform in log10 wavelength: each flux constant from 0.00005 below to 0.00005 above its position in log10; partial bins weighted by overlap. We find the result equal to 1.35 angstrom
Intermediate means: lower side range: 12.6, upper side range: 11.3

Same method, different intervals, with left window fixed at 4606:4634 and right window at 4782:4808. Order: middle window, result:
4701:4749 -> 0.25 angstrom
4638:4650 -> 1.32 angstrom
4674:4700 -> 0.68 angstrom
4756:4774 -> 1.62 angstrom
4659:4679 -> 1.50 angstrom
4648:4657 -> 0.31 angstrom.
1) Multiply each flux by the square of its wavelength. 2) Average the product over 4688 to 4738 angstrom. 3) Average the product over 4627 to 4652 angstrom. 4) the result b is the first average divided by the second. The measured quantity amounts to 1.11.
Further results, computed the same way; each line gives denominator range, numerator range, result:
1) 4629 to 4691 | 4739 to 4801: 1.05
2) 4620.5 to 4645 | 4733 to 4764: 1.08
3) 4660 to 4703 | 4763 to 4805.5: 1.04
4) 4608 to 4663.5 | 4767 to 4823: 1.07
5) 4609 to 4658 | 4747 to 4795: 1.02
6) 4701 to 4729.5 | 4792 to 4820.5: 1.04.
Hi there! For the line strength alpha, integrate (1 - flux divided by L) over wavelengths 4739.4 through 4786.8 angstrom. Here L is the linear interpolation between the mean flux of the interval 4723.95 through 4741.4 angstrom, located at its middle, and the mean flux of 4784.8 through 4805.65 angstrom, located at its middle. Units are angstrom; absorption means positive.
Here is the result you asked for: 3.92 angstrom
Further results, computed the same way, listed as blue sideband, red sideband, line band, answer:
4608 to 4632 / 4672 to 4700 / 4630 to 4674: 2.38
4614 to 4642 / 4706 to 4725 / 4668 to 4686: 1.14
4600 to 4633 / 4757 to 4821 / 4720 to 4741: -1.34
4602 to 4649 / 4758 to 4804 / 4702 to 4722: -0.37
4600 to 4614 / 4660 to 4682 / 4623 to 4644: 0.56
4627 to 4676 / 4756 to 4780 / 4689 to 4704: -1.27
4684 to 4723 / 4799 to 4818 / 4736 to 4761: 0.74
